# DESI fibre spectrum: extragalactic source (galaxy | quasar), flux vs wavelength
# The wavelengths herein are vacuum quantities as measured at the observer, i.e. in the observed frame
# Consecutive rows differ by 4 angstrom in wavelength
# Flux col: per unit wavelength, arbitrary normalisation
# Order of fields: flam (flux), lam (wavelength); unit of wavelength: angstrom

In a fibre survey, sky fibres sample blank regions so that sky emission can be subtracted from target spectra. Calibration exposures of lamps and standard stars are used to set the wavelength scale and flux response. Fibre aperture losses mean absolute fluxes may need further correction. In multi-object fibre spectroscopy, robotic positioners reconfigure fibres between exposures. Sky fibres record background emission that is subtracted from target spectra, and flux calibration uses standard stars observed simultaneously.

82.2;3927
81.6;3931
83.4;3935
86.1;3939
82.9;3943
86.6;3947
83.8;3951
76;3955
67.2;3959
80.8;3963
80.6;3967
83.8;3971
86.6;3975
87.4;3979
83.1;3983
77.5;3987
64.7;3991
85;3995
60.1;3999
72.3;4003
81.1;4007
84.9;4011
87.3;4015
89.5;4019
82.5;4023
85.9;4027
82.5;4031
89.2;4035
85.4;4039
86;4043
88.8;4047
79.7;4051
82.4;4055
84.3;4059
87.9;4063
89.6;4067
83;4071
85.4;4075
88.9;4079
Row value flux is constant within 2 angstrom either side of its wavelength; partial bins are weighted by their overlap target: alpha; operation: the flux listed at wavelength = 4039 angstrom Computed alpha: 85.4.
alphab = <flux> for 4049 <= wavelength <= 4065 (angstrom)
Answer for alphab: 83.6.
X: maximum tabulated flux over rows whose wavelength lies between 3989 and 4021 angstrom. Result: 89.5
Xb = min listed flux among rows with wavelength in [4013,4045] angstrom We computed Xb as 82.5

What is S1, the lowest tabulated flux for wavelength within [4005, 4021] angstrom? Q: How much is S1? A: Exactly 81.1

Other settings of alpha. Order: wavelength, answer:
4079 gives 88.9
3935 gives 83.4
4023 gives 82.5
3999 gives 60.1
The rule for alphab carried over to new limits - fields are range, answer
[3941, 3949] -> 84.8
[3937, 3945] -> 84.5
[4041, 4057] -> 84.2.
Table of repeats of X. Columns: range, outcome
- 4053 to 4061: 84.3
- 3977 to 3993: 87.4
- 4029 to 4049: 89.2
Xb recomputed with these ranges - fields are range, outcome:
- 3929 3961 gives 67.2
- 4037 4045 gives 85.4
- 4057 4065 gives 84.3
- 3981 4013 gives 60.1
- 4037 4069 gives 79.7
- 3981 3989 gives 77.5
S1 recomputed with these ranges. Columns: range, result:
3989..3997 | 64.7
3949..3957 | 76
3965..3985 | 80.6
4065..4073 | 83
